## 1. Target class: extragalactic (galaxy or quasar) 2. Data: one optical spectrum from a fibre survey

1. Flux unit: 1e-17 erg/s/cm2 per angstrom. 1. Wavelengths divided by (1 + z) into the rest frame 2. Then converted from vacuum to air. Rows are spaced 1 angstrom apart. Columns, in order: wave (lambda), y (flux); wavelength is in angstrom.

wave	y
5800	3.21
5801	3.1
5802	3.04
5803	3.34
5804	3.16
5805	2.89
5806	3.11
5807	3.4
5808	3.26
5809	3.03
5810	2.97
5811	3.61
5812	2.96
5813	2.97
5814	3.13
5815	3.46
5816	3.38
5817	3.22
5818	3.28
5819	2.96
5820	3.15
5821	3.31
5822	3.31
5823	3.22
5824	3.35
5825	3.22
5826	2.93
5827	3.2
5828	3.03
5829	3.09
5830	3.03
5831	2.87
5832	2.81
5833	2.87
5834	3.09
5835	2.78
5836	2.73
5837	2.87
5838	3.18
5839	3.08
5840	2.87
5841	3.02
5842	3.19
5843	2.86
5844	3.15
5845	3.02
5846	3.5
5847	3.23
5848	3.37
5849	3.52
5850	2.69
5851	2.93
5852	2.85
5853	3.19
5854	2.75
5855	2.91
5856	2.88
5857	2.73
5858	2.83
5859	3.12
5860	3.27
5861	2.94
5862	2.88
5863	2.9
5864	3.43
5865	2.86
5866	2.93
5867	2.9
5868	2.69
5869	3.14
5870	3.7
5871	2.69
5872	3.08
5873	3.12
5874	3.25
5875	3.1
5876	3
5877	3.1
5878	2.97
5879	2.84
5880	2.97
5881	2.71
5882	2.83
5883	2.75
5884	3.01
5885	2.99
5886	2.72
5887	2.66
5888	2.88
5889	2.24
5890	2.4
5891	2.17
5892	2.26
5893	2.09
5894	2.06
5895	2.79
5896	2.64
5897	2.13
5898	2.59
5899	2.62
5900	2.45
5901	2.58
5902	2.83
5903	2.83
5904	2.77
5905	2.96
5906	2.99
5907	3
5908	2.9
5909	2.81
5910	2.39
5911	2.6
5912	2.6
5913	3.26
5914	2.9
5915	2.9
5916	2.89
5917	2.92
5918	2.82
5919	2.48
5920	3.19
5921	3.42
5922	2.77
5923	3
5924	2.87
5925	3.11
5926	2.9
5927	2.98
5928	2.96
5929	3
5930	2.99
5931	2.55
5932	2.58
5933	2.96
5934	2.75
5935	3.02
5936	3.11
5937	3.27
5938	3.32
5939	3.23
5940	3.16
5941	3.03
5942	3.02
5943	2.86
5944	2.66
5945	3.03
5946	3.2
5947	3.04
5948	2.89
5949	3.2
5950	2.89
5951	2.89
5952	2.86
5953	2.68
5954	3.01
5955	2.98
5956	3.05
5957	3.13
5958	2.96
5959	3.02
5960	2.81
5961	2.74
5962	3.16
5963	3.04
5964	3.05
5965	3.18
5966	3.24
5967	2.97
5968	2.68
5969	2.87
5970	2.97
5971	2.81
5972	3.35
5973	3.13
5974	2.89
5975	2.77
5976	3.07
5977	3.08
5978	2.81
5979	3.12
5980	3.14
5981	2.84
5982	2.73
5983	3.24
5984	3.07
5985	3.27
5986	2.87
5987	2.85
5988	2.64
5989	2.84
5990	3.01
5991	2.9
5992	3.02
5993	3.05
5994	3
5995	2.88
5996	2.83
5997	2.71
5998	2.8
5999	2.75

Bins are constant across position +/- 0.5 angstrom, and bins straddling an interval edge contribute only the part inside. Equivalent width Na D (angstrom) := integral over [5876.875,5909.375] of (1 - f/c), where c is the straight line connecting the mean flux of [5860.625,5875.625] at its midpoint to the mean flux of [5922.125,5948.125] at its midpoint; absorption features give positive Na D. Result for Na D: 3.7 angstrom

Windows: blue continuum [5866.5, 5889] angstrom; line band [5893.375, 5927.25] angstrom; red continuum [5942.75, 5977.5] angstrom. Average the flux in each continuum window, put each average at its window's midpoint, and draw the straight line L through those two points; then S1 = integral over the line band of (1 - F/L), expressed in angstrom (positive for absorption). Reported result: 1.9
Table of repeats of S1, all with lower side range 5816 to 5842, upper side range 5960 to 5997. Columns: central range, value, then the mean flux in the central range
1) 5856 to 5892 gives 1.6 angstrom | 2.9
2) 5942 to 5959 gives 0.1 angstrom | 2.96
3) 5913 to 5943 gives 0.3 angstrom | 2.97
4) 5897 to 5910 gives 1.2 angstrom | 2.74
